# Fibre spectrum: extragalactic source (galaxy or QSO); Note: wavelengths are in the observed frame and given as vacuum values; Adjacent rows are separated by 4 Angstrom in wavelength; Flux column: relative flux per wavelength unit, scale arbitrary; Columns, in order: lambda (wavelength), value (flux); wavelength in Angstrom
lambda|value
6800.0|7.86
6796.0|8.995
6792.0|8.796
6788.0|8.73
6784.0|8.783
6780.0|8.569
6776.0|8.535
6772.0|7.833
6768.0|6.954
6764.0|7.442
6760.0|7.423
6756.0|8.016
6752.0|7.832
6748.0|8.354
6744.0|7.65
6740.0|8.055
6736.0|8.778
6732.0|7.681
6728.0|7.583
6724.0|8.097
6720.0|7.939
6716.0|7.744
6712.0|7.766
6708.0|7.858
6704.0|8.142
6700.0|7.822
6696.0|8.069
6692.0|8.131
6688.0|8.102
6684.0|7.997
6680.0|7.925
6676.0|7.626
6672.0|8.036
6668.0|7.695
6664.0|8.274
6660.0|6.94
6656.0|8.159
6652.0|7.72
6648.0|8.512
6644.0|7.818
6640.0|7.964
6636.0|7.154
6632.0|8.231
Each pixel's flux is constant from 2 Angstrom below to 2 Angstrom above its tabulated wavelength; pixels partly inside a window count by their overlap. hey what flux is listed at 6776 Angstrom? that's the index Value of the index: 8.535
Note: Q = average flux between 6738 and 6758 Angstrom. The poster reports 7.98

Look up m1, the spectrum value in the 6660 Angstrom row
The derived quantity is 6.94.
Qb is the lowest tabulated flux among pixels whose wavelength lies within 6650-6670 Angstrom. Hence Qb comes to 6.94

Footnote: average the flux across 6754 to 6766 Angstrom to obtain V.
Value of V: 7.63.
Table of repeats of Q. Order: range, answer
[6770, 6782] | 8.31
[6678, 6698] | 8.04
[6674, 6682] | 7.78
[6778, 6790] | 8.69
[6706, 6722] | 7.83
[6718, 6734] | 7.83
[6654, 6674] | 7.82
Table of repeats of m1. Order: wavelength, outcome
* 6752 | 7.832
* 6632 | 8.231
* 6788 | 8.73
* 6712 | 7.766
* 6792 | 8.796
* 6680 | 7.925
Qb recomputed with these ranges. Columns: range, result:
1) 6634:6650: 7.154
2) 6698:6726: 7.744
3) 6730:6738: 7.681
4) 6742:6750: 7.65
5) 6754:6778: 6.954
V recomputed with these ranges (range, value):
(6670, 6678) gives 7.83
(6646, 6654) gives 8.12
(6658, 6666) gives 7.61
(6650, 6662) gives 7.61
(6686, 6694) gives 8.12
